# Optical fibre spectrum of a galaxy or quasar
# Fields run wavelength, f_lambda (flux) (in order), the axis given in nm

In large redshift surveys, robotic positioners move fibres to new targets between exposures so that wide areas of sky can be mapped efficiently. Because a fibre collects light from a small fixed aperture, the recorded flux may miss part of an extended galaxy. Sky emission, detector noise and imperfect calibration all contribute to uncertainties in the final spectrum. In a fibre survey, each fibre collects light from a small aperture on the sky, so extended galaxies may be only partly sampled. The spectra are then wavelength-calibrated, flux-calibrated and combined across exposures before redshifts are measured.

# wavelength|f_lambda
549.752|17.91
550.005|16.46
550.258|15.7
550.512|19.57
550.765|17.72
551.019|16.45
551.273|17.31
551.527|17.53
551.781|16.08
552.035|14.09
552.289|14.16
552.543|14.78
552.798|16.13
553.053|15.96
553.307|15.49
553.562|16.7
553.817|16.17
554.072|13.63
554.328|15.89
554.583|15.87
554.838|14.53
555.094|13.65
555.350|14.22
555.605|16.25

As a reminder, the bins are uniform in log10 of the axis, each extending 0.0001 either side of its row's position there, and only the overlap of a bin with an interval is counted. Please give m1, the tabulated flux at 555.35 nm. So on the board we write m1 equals 14.22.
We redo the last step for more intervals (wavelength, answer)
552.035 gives 14.09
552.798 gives 16.13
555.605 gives 16.25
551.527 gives 17.53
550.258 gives 15.7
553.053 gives 15.96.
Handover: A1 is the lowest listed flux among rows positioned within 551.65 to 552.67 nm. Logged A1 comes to 14.09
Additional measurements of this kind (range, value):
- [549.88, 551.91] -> 15.7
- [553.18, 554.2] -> 13.63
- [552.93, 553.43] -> 15.49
